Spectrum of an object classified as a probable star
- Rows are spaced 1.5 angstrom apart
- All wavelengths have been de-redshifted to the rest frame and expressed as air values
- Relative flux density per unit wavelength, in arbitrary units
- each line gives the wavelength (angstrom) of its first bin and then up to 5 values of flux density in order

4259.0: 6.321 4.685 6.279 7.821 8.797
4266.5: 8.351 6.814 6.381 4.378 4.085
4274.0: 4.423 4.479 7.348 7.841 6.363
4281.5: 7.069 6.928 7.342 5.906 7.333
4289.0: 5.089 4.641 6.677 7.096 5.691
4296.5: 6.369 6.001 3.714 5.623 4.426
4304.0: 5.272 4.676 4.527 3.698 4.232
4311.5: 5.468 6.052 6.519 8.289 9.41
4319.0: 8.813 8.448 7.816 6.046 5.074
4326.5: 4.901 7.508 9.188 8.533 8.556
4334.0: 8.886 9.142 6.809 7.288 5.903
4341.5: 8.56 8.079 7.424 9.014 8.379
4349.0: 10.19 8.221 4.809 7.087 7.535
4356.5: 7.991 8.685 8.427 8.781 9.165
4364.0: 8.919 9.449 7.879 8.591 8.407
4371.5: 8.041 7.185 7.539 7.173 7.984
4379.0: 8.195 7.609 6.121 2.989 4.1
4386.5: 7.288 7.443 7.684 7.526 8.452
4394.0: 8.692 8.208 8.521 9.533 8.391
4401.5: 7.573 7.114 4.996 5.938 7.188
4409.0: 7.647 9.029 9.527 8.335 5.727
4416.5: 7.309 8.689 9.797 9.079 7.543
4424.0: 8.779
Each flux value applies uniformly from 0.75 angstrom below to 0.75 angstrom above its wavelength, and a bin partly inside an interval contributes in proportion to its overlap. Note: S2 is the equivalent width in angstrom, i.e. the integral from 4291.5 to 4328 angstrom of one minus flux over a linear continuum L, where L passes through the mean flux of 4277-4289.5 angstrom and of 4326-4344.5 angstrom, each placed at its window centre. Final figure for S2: 6.3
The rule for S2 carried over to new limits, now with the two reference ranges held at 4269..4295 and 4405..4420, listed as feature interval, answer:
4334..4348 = -2.08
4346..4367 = -3.59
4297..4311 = 3.59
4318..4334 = -2.20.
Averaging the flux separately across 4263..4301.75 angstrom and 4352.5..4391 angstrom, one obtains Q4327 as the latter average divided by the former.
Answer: 1.2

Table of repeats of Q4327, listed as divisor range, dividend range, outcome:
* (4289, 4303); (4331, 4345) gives 1.42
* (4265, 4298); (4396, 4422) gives 1.26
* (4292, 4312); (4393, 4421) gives 1.53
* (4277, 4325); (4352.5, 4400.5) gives 1.25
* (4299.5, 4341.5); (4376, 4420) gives 1.12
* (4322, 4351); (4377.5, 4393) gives 0.87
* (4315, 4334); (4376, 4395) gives 0.91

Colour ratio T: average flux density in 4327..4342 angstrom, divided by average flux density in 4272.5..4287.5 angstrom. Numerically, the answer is 1.26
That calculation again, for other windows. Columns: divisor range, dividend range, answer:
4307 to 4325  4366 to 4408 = 1.11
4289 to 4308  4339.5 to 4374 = 1.52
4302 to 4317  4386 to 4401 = 1.51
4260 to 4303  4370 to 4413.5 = 1.21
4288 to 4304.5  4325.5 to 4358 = 1.41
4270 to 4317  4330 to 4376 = 1.41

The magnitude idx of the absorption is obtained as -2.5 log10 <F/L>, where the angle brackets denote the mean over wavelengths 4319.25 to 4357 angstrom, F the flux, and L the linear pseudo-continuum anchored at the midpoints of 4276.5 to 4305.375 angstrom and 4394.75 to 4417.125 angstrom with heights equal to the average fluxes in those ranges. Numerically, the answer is -0.14 mag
